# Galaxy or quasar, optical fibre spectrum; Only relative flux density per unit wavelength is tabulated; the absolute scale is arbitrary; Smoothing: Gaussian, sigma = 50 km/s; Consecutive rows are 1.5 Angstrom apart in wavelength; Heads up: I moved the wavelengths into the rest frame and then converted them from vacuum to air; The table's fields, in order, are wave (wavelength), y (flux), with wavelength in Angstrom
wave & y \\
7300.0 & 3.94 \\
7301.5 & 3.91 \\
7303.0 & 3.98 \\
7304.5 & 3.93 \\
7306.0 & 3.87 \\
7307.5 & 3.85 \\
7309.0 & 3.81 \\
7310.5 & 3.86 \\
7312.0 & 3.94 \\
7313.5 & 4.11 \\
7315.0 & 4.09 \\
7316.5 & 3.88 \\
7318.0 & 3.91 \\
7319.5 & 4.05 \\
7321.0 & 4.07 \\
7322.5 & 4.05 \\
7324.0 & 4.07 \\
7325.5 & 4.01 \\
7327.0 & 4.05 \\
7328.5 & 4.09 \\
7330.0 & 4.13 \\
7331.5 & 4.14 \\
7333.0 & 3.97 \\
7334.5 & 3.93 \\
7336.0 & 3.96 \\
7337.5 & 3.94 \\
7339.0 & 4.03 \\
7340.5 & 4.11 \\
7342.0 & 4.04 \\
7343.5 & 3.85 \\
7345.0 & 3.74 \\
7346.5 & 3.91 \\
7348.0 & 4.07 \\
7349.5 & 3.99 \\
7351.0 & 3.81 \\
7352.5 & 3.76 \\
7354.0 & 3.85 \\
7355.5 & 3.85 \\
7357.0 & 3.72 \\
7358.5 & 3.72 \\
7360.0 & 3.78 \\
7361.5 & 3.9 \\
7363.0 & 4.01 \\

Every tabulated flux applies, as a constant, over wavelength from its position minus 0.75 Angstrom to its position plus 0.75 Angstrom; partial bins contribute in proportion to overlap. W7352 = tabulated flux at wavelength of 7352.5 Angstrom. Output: 3.76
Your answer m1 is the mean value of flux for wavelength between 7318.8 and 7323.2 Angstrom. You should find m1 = 4.06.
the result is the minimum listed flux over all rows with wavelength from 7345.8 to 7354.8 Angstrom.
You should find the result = 3.76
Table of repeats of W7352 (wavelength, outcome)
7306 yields 3.87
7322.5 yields 4.05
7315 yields 4.09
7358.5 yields 3.72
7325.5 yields 4.01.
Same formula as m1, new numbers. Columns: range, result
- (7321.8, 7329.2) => 4.05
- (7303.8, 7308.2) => 3.88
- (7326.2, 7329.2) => 4.07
